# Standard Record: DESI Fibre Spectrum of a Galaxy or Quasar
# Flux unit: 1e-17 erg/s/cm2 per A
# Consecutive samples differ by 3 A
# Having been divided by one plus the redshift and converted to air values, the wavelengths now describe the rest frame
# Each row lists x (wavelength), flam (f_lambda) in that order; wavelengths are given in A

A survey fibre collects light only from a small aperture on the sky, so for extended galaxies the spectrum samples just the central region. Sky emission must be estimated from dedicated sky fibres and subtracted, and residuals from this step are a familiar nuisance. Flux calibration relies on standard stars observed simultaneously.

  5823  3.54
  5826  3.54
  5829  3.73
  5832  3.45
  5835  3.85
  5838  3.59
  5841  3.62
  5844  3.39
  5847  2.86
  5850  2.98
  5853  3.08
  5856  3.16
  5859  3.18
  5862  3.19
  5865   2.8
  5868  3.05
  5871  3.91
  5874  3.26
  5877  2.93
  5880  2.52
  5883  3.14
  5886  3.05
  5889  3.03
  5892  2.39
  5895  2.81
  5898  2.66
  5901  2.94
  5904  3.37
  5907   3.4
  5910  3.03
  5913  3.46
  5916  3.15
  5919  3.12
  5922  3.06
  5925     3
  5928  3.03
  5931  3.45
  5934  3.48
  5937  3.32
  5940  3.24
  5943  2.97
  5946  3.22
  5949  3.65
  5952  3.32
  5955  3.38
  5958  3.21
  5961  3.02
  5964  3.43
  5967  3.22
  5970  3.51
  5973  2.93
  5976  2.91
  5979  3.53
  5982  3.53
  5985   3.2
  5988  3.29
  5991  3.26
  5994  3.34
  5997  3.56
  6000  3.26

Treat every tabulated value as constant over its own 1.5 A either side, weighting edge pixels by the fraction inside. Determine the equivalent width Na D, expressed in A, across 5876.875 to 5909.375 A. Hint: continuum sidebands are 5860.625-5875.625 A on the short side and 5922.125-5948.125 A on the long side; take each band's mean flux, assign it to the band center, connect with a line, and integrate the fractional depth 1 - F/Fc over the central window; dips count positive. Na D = 3.0 A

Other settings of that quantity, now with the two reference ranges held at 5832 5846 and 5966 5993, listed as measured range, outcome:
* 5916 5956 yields 1.4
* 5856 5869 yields 1.7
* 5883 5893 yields 1.6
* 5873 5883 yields 1.6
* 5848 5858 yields 1.3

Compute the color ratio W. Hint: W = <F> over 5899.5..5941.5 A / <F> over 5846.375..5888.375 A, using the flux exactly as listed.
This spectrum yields 1.04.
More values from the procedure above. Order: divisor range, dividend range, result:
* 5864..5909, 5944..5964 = 1.09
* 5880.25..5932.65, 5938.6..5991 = 1.07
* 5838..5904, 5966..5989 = 1.07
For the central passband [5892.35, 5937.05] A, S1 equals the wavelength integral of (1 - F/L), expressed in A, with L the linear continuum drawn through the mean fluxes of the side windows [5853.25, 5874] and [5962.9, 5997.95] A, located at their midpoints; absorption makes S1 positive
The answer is 1.71 A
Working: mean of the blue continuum 3.21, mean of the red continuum 3.3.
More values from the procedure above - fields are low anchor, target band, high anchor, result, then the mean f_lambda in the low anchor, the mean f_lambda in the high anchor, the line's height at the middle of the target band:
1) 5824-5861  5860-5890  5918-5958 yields 2.1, 3.37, 3.25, 3.33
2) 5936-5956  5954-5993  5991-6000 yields 1.0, 3.3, 3.39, 3.35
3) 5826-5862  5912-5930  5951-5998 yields 1.0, 3.35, 3.29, 3.31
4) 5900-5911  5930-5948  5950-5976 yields -0.3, 3.2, 3.24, 3.22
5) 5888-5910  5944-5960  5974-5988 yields -0.9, 2.95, 3.28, 3.16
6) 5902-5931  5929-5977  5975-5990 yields -0.2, 3.19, 3.3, 3.25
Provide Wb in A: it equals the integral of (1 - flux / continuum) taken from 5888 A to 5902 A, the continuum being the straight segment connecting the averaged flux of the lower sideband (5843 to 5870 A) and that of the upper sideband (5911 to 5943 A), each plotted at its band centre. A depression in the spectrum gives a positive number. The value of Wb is 1.8 A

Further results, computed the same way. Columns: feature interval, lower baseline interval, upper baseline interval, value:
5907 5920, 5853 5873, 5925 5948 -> 0.0 A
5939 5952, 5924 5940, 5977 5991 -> 0.0 A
